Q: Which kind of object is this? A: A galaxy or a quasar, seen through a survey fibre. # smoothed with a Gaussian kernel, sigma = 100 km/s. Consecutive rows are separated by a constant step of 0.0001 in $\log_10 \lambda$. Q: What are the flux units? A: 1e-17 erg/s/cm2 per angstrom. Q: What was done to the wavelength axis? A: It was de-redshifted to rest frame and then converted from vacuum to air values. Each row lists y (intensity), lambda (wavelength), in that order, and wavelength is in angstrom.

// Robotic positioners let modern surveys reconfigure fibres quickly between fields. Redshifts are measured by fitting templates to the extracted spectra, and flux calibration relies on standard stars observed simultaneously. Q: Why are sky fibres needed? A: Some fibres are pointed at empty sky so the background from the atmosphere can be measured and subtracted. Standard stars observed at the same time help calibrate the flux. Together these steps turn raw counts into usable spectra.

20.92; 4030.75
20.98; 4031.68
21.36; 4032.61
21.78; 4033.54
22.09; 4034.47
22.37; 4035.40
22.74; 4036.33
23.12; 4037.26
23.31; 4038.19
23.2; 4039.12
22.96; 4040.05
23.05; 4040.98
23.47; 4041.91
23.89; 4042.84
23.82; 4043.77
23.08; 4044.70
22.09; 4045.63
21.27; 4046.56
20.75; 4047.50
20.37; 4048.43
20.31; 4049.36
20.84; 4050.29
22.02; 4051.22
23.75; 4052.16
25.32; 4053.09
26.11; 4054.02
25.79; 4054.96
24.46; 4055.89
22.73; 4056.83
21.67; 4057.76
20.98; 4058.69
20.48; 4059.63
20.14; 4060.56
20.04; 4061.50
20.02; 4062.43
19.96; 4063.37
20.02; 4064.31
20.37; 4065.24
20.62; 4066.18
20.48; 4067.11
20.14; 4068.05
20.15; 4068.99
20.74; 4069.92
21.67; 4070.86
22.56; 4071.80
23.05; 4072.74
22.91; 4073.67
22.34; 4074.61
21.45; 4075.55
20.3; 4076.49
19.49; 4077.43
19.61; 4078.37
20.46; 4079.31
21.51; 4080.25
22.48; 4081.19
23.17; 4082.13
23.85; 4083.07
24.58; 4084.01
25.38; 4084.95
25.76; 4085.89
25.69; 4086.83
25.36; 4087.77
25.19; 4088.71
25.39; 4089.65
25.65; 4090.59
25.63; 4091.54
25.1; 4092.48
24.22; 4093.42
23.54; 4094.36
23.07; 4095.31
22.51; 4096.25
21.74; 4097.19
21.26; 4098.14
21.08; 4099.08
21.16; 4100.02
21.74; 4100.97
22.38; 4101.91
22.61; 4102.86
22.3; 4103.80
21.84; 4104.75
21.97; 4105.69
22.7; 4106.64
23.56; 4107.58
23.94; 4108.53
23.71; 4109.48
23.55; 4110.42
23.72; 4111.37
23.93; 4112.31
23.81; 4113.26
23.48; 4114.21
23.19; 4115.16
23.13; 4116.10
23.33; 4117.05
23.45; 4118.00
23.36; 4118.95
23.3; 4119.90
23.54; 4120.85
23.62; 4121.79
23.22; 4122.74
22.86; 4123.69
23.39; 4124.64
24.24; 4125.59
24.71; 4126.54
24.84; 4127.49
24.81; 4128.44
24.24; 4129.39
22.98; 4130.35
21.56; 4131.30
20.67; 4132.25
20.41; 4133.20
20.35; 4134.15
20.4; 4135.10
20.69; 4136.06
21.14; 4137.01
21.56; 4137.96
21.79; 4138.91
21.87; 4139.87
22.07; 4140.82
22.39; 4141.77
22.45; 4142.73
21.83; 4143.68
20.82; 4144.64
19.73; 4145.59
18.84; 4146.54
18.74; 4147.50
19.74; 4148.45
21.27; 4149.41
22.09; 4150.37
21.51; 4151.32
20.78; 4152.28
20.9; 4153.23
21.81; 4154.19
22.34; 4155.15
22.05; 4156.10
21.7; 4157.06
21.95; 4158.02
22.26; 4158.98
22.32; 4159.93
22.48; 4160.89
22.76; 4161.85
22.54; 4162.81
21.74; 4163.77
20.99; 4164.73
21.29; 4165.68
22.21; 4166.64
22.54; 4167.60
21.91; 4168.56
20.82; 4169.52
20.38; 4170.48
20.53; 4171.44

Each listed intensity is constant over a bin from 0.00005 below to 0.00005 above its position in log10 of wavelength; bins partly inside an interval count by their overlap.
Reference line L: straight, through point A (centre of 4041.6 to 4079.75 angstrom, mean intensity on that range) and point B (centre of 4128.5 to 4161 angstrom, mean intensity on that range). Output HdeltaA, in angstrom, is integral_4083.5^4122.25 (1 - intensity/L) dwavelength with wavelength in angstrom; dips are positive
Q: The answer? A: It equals -3.5 angstrom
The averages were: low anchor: 21.7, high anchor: 21.4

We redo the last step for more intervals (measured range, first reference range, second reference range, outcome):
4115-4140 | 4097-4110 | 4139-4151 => -1.31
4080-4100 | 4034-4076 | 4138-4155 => -2.00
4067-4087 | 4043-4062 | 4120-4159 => 0.05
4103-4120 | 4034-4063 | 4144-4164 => -1.12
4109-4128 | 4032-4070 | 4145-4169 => -1.72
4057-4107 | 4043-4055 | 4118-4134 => 1.40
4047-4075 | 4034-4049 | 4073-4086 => 0.93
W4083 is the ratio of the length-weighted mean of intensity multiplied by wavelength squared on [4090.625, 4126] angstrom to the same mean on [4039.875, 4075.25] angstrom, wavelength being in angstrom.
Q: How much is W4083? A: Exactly 1.08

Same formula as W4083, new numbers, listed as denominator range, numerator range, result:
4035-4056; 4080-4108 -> 1.05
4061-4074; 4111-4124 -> 1.15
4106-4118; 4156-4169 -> 0.96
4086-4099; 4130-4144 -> 0.91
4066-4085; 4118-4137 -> 1.08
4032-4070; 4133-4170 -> 1.02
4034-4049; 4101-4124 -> 1.06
